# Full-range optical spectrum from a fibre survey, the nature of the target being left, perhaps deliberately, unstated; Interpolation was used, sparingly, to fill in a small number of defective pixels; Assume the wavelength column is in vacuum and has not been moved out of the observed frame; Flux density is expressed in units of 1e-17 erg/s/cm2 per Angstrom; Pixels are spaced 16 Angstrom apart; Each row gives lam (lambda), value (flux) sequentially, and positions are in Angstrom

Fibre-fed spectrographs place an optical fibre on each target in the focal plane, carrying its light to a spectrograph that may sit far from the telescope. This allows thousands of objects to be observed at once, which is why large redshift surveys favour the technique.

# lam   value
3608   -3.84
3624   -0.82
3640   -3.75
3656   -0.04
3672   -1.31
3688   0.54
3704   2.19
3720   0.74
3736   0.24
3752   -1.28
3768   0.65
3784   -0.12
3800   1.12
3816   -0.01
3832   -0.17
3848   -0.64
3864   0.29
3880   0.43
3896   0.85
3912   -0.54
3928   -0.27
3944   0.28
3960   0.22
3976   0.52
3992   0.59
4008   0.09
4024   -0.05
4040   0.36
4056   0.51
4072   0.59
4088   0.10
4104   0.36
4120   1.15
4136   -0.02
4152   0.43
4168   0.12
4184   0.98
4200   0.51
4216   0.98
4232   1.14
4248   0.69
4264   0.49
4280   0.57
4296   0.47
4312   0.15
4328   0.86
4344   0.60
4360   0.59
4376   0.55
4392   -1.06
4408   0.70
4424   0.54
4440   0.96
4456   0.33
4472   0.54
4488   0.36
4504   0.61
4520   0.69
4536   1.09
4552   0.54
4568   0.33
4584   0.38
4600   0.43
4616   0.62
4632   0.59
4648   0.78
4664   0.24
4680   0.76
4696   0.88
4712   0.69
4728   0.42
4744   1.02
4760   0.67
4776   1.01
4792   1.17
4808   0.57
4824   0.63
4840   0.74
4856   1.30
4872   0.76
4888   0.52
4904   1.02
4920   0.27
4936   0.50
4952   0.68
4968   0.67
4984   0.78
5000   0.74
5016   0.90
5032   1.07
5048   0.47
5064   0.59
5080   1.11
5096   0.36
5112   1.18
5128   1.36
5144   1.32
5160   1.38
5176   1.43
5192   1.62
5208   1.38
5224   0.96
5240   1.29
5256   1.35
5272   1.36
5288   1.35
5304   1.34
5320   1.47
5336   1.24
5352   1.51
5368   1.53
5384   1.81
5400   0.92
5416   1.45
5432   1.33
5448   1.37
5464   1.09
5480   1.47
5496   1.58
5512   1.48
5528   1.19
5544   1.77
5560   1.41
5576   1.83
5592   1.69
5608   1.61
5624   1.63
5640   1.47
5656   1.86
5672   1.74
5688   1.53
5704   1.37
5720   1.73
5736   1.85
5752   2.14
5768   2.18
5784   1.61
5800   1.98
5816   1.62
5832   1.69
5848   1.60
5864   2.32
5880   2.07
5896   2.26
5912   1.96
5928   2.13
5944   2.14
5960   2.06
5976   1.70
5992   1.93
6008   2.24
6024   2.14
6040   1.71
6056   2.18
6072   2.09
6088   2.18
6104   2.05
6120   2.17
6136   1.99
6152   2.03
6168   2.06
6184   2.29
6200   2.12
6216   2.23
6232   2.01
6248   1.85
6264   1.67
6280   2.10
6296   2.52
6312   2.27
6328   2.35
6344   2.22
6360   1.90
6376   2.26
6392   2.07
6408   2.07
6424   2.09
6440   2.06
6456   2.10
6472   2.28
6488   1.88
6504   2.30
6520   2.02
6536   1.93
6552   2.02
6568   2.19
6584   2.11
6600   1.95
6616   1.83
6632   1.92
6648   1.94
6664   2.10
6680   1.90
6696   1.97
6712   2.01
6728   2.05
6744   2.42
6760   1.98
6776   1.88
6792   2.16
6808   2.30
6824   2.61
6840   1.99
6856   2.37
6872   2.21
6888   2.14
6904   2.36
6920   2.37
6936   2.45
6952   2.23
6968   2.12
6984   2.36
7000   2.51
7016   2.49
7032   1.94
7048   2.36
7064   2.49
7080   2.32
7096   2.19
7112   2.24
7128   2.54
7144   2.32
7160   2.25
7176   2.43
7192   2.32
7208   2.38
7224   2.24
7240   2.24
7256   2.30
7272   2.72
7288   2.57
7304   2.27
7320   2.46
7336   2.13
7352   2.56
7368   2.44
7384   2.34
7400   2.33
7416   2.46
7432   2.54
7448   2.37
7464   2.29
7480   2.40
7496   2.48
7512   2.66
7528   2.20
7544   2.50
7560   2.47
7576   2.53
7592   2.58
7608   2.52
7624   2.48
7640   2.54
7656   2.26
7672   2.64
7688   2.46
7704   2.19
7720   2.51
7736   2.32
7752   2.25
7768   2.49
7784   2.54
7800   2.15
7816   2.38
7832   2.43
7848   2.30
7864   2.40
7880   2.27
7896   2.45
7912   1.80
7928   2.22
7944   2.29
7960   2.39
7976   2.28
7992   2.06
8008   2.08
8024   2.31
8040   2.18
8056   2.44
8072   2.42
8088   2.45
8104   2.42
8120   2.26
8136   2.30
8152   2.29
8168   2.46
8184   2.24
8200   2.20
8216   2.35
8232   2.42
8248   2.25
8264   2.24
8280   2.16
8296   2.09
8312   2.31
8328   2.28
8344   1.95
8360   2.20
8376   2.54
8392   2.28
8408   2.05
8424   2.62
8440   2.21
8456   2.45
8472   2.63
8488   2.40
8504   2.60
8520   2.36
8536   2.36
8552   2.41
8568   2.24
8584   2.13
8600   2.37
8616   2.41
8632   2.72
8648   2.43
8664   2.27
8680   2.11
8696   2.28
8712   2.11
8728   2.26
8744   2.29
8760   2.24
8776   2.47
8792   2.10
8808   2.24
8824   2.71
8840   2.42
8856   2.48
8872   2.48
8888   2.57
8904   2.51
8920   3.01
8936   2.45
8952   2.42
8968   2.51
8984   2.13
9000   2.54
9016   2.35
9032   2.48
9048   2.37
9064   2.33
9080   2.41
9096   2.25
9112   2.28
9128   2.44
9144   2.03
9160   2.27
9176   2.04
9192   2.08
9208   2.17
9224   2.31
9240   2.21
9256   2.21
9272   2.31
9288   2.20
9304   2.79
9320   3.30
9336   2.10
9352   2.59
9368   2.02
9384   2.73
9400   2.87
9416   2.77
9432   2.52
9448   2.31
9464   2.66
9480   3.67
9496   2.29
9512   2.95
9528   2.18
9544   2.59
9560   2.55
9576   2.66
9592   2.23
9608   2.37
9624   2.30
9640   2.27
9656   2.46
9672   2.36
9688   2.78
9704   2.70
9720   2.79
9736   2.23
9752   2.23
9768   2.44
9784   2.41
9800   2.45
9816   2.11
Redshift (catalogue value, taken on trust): 0.285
